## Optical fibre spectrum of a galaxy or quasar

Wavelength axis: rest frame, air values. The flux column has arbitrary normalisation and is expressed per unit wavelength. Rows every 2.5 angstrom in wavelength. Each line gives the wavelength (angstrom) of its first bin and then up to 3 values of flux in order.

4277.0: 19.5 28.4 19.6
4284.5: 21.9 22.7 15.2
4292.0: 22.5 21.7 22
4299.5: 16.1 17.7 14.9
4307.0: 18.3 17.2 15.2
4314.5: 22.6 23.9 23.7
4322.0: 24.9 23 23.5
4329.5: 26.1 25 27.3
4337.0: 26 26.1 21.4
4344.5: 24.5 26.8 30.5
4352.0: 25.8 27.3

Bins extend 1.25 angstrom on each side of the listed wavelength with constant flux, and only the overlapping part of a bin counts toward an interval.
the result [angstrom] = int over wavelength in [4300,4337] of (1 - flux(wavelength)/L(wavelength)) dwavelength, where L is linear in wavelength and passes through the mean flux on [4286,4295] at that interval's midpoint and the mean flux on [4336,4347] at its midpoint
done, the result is 1.9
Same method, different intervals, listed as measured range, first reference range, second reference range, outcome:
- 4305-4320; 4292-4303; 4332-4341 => 1.74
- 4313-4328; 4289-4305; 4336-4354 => -0.75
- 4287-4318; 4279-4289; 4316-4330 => 5.39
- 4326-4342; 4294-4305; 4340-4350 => -1.07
